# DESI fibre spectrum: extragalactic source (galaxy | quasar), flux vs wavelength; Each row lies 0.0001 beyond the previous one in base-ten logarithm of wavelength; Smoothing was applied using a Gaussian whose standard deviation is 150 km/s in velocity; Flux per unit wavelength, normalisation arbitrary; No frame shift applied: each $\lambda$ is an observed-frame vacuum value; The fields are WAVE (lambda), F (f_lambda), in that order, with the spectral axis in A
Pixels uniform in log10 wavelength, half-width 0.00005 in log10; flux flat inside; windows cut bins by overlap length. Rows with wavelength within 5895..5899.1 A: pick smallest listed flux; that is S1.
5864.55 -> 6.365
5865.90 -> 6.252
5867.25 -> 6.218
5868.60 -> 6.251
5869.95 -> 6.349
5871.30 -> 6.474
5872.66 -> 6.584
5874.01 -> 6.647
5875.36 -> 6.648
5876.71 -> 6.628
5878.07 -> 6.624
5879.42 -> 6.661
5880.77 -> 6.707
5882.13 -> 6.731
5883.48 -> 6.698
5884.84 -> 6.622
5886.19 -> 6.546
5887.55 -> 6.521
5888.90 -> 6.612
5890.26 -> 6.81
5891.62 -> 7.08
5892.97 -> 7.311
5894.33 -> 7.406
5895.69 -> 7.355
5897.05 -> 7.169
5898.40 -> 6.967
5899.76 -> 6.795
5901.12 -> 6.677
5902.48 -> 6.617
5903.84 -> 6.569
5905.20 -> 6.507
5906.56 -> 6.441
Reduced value 6.967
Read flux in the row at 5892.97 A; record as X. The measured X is 7.311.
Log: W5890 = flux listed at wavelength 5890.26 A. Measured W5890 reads 6.81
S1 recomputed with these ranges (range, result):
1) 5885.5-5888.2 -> 6.521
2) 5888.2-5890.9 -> 6.612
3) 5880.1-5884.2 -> 6.698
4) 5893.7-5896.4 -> 7.355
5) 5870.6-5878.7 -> 6.474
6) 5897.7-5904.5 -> 6.569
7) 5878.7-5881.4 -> 6.661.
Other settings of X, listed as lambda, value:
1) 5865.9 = 6.252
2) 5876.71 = 6.628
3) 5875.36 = 6.648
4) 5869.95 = 6.349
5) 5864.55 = 6.365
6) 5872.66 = 6.584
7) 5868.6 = 6.251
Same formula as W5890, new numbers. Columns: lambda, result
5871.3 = 6.474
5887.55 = 6.521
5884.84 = 6.622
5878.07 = 6.624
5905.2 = 6.507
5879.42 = 6.661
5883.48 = 6.698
